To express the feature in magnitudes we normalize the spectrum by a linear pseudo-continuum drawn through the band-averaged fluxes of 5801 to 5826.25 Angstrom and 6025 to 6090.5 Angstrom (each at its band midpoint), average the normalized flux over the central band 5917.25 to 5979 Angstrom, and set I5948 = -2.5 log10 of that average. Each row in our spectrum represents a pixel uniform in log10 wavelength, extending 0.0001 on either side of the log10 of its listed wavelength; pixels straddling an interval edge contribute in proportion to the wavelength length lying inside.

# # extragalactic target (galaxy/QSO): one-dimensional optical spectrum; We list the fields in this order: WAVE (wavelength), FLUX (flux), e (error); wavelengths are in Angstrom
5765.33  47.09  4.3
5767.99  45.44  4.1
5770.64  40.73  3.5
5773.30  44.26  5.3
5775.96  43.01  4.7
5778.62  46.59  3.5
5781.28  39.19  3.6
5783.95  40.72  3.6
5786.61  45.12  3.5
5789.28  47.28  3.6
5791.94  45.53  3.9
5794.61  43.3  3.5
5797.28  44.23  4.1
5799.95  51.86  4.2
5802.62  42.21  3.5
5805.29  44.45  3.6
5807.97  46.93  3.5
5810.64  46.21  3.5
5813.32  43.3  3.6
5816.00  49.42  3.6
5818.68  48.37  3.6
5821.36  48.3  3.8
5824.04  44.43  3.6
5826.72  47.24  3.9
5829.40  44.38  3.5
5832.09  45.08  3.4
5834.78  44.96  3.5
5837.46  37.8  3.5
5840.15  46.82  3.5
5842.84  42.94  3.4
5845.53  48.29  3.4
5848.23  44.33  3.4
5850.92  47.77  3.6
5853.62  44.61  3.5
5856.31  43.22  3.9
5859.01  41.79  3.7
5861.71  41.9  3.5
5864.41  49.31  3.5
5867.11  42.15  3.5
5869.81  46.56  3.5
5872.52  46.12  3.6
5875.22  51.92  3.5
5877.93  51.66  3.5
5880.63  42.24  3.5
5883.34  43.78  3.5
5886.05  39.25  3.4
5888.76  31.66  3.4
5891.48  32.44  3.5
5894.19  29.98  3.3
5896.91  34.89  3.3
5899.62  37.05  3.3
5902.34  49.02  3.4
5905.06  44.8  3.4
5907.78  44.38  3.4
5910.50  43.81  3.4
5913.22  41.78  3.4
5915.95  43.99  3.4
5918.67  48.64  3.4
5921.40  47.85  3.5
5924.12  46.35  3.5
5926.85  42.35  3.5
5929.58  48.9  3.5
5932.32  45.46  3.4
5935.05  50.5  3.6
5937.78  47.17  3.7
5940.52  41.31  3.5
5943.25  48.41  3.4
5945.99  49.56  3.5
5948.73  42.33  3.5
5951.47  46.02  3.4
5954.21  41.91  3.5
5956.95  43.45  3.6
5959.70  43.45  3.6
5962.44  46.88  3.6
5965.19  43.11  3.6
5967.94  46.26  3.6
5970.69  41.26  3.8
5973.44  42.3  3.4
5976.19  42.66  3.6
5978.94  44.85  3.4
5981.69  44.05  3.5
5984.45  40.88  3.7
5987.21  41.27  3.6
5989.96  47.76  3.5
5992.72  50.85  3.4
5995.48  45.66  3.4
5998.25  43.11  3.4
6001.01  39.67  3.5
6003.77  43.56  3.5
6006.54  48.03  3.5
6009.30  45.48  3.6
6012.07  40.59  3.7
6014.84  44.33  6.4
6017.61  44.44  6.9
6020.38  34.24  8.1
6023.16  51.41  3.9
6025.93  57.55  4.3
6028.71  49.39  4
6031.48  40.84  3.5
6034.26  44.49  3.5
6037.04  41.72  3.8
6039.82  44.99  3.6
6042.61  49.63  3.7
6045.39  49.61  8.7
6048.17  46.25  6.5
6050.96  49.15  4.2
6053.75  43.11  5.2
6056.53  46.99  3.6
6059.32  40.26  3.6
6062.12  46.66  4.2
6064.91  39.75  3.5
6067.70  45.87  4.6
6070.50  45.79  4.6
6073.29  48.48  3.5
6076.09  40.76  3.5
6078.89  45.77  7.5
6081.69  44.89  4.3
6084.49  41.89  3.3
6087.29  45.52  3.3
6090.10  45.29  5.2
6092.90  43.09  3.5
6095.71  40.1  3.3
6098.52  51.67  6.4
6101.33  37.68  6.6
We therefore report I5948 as 0.01 mag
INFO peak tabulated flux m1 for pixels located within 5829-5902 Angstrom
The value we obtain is 51.92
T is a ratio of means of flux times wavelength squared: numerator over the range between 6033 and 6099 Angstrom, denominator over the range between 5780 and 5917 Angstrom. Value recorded 1.1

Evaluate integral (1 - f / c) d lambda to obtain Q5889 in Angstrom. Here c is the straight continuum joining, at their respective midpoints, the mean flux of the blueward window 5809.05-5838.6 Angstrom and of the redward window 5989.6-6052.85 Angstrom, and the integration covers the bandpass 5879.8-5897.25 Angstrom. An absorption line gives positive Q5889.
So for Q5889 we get 3.6 Angstrom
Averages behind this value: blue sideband 45.5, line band 36.2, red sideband 45.7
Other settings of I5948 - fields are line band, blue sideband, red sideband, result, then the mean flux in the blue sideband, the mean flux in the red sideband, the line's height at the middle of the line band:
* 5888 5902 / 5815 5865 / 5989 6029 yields 0.30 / 45.2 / 45.6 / 45.3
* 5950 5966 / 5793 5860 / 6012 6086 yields 0.03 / 45.3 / 45.2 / 45.3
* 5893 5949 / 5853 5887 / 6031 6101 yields 0.02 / 45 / 44.8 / 45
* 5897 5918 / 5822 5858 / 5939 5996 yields 0.04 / 44.8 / 44.5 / 44.6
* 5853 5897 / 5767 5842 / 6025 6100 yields 0.07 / 44.9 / 45.4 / 45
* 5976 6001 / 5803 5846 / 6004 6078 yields 0.02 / 45.4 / 45.3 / 45.4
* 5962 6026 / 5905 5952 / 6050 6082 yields 0.02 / 45.8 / 44.7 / 45.3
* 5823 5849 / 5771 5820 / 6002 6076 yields 0.01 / 45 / 45.4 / 45.1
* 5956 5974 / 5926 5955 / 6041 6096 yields 0.05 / 45.9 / 45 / 45.8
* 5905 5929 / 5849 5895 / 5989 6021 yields -0.04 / 42.9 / 44.2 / 43.3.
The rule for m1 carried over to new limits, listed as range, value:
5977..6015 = 50.85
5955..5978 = 46.88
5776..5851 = 51.86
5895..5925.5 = 49.02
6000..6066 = 57.55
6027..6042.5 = 49.39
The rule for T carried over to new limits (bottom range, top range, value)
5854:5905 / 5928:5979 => 1.10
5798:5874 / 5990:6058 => 1.07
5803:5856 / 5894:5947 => 1.01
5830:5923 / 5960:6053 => 1.09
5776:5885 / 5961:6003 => 1.02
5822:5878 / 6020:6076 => 1.08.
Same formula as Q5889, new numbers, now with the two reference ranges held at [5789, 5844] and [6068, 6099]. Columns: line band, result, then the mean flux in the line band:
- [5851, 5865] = 0.35 Angstrom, 44.2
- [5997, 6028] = 0.00 Angstrom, 44.9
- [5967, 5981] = 0.49 Angstrom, 43.4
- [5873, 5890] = 0.61 Angstrom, 43.7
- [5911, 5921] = 0.03 Angstrom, 45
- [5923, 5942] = -0.38 Angstrom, 46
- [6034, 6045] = -0.22 Angstrom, 45.7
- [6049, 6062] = -0.10 Angstrom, 45.1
